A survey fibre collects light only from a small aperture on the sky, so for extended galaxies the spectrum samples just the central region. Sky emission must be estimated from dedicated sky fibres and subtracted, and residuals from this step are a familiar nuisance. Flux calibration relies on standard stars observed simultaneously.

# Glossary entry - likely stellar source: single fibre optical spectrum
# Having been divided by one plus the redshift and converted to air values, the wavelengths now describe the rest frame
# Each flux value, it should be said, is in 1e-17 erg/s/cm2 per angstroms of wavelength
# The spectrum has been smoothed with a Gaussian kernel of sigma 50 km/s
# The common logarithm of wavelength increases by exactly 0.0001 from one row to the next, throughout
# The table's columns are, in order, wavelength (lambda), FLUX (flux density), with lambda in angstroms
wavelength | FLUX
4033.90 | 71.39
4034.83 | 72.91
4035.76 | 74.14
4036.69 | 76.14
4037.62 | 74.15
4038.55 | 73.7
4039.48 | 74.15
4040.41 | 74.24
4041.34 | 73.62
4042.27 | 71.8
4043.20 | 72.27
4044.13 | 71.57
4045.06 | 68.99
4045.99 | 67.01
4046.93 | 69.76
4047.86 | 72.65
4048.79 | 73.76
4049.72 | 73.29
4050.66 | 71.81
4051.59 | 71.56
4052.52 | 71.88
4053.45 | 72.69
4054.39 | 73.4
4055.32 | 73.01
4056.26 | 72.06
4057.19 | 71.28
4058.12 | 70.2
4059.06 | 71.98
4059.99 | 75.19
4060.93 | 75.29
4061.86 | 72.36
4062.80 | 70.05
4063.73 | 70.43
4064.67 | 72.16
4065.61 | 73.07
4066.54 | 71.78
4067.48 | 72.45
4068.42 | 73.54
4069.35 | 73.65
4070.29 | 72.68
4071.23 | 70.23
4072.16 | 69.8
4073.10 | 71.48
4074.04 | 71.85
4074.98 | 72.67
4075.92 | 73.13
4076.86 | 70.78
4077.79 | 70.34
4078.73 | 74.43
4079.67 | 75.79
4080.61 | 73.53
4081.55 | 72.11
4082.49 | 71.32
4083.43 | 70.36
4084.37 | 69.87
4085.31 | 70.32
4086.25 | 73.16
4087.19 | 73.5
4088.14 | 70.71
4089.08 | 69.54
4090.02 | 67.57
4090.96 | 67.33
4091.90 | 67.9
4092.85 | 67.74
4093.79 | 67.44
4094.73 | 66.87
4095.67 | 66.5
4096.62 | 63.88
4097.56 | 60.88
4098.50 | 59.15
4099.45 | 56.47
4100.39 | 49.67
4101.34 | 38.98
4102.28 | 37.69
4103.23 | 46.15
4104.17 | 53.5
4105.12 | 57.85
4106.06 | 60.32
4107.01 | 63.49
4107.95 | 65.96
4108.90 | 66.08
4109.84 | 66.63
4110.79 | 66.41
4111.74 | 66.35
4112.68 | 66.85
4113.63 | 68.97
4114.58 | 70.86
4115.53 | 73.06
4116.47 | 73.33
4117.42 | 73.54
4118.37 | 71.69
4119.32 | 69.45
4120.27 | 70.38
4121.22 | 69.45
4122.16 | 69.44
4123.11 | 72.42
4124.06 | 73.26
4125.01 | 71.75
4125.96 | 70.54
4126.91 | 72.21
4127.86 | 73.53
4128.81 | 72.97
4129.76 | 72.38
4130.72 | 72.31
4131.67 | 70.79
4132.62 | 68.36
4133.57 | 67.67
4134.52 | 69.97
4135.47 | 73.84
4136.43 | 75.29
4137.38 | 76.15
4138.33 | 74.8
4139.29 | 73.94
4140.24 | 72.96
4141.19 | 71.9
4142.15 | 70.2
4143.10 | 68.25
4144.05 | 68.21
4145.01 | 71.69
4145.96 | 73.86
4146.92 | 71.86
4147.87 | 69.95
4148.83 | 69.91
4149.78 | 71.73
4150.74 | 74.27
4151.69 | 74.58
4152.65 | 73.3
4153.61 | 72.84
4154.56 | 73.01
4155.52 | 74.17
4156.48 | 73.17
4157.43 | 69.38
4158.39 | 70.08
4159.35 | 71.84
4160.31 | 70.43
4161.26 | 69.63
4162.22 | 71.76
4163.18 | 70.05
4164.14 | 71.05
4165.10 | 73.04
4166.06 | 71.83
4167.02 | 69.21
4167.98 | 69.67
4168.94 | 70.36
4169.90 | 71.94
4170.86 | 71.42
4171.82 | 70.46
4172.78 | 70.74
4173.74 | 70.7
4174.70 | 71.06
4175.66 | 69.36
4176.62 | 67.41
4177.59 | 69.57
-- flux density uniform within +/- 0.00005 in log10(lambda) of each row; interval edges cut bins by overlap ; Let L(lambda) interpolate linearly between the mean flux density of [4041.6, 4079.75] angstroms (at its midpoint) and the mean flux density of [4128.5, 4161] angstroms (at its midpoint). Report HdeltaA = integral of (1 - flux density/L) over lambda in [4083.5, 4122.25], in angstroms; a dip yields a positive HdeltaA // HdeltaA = 3.9 angstroms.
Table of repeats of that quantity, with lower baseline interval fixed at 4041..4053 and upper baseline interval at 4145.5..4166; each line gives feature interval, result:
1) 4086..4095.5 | 0.36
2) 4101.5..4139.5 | 2.01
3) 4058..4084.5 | -0.22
